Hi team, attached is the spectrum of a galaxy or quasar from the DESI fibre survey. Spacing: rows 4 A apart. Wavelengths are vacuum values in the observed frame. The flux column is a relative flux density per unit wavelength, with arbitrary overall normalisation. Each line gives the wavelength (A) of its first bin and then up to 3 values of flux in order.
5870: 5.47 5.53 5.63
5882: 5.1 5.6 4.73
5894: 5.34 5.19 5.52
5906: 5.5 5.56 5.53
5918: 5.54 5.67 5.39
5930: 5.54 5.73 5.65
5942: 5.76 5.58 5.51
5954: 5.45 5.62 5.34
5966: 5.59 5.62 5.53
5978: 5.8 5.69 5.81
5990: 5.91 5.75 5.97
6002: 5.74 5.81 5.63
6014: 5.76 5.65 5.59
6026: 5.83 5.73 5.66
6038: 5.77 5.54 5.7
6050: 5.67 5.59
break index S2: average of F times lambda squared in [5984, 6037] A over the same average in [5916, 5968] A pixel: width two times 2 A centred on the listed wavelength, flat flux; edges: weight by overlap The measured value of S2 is 1.06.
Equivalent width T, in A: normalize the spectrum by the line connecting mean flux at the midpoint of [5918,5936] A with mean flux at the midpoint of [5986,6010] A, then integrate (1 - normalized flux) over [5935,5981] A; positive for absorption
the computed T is 0.7 A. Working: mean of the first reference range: 5.58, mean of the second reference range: 5.82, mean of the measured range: 5.59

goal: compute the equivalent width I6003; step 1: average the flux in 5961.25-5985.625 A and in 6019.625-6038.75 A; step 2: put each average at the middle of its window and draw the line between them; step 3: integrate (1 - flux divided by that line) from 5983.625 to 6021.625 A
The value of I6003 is -0.7 A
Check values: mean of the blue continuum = 5.62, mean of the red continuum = 5.71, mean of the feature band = 5.77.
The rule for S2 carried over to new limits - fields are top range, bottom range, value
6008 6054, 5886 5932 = 1.09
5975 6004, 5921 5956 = 1.06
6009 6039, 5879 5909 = 1.12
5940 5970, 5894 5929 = 1.03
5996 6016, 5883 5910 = 1.13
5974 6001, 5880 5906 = 1.14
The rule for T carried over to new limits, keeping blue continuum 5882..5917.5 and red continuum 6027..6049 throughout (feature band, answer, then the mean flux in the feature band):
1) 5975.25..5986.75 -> -0.4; 5.75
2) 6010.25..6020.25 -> -0.1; 5.69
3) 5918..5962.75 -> -0.9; 5.57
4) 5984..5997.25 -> -0.6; 5.84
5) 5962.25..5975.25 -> -0.1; 5.55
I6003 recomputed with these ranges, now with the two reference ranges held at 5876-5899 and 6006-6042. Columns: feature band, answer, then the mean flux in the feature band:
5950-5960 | -0.09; 5.53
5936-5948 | -0.49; 5.66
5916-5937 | -0.72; 5.58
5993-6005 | -0.44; 5.83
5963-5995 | -0.82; 5.7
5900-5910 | -0.37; 5.52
